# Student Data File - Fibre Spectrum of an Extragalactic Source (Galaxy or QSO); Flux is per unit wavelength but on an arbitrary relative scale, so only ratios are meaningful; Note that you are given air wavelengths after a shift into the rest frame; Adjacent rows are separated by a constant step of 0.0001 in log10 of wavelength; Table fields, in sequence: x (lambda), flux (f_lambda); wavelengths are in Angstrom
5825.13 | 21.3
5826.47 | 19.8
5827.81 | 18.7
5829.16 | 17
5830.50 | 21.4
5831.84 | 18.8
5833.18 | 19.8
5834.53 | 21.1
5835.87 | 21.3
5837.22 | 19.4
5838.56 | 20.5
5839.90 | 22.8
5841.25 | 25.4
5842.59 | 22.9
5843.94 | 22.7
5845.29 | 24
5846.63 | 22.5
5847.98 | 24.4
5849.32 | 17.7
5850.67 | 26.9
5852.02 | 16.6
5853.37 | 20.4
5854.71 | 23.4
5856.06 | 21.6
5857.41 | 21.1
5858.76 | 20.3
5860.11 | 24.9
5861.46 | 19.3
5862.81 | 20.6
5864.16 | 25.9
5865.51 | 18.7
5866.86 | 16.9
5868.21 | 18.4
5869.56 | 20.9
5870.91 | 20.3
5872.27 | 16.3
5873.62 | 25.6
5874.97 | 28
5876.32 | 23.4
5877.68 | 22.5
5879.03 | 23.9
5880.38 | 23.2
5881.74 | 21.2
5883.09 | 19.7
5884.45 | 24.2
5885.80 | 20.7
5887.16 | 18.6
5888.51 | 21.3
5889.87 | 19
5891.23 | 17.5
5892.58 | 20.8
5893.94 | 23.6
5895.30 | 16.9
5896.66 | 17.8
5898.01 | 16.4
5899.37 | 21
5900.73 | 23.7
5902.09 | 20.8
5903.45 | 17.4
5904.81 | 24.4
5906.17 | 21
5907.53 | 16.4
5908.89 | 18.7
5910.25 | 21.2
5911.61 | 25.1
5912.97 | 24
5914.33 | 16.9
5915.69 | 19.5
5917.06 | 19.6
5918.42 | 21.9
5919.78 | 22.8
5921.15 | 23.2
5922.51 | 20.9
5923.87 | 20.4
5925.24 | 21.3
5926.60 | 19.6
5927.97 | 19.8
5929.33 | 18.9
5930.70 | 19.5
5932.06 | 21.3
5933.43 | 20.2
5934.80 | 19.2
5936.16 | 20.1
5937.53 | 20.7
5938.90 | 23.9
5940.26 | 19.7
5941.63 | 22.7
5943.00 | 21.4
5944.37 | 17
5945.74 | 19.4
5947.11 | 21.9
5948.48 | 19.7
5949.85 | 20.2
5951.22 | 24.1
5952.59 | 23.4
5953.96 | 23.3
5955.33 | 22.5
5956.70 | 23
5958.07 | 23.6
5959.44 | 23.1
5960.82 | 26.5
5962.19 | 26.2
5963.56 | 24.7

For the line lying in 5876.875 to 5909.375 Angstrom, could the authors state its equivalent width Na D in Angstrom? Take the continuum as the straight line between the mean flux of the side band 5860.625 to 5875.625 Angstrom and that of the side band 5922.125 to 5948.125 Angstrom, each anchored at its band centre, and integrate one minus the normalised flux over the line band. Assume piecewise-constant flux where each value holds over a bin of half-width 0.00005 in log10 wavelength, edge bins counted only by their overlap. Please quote 0.5 Angstrom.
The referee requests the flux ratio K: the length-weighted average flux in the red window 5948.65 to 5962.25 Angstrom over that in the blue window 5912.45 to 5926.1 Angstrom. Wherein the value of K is 1.11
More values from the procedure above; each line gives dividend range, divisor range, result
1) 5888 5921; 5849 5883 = 0.95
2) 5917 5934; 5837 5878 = 0.95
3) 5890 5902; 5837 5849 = 0.87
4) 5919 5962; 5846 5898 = 1.02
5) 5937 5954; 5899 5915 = 1.02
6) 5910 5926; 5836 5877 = 0.99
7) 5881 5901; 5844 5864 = 0.92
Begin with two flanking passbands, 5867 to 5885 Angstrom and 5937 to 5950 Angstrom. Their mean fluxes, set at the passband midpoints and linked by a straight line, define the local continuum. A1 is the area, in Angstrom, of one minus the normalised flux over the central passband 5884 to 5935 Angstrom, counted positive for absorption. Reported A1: 2.2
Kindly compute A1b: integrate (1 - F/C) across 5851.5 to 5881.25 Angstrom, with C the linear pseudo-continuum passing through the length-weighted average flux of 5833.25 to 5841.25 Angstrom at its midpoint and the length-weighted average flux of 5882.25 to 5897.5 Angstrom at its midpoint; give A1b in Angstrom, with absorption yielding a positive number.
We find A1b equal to -1.4 Angstrom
